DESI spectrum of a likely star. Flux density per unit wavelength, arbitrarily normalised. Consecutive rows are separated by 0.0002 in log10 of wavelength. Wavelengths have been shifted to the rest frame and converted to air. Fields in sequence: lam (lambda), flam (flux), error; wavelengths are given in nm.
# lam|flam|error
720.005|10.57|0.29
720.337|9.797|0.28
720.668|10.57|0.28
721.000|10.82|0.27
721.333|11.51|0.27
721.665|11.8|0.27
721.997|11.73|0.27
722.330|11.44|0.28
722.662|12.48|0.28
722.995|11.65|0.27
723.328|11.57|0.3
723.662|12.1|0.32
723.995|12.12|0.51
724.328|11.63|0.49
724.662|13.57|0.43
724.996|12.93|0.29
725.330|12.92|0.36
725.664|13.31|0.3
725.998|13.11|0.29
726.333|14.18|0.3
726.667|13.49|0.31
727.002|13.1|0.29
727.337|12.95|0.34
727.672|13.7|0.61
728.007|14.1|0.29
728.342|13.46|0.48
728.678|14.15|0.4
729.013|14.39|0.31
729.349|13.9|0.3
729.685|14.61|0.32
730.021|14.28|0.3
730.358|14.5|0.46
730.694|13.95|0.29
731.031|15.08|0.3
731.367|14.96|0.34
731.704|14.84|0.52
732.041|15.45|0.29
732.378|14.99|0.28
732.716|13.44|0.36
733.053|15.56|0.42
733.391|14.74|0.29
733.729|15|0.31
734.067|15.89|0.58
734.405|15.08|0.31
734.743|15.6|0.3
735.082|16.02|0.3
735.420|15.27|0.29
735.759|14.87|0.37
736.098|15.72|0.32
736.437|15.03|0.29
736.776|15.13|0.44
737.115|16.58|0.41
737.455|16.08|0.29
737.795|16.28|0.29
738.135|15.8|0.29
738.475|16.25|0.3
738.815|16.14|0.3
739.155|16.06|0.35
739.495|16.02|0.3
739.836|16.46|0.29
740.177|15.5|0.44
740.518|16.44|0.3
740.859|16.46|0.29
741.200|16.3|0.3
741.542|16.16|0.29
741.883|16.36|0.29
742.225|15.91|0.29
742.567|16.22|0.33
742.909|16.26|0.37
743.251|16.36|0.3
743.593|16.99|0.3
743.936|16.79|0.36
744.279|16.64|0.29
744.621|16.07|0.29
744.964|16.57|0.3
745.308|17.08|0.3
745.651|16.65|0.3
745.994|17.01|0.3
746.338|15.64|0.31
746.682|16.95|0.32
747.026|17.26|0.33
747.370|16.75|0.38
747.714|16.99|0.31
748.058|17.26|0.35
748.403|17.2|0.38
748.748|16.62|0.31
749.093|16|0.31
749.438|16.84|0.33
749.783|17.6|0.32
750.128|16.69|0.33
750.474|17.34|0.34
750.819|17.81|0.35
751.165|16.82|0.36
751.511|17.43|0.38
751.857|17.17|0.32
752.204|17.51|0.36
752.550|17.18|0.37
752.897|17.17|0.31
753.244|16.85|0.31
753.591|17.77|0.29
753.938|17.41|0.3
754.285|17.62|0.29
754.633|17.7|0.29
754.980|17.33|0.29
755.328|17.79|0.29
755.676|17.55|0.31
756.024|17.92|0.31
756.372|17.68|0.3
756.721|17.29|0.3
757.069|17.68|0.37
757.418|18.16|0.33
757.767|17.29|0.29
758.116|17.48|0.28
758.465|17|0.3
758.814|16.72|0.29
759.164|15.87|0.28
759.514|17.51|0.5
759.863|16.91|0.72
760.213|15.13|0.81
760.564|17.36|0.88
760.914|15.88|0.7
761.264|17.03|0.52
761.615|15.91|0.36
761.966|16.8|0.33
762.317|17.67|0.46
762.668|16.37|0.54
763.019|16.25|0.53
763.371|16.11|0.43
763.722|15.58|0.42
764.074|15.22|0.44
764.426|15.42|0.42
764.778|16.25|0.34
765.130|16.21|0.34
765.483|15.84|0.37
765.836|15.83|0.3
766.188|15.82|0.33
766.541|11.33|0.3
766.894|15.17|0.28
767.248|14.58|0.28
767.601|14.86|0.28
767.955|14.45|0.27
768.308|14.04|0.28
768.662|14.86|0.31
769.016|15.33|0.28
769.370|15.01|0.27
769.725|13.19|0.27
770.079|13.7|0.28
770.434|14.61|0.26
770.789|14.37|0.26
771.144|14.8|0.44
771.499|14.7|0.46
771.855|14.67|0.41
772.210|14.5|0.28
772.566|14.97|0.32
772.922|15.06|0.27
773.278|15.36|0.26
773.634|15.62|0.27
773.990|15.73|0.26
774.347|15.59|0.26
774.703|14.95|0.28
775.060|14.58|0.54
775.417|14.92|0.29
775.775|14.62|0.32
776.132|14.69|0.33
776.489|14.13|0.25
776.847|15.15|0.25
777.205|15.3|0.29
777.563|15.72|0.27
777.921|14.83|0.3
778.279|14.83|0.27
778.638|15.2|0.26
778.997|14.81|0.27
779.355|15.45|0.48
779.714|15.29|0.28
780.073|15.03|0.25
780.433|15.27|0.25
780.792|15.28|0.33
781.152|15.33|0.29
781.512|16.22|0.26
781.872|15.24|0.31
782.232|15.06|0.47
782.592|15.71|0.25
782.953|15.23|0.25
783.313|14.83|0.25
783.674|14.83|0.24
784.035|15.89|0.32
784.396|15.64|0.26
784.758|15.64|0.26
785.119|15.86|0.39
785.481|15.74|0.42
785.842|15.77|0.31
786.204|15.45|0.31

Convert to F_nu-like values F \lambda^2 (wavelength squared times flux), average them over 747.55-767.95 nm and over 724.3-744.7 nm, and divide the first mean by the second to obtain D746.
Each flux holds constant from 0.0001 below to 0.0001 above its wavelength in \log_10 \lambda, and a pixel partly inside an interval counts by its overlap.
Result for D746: 1.17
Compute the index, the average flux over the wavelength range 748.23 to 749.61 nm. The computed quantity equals 16.7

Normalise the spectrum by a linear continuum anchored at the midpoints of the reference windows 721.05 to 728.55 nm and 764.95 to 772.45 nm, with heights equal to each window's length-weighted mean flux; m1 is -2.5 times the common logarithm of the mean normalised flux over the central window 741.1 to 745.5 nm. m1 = -0.21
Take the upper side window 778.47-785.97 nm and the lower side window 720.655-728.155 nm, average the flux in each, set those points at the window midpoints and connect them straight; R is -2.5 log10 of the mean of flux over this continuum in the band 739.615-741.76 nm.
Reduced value -0.214 mag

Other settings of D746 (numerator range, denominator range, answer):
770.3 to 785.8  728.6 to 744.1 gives 1.09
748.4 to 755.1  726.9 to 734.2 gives 1.26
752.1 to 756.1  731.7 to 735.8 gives 1.22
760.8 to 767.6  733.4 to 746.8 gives 1.04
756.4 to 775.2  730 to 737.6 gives 1.12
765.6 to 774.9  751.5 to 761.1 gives 0.89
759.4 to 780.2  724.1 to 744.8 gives 1.11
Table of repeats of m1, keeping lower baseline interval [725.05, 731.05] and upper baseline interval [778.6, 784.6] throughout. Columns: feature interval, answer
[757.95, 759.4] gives -0.15 mag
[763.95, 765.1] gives -0.06 mag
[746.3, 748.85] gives -0.18 mag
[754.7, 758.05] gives -0.20 mag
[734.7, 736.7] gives -0.10 mag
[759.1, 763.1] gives -0.13 mag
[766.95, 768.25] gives 0.02 mag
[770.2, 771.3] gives 0.03 mag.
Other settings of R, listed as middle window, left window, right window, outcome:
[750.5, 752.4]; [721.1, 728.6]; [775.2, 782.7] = -0.24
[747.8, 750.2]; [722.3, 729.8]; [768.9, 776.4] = -0.21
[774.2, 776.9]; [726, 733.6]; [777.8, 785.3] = 0.03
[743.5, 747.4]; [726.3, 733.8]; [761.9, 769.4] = -0.13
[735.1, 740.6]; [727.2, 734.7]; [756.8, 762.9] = -0.05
